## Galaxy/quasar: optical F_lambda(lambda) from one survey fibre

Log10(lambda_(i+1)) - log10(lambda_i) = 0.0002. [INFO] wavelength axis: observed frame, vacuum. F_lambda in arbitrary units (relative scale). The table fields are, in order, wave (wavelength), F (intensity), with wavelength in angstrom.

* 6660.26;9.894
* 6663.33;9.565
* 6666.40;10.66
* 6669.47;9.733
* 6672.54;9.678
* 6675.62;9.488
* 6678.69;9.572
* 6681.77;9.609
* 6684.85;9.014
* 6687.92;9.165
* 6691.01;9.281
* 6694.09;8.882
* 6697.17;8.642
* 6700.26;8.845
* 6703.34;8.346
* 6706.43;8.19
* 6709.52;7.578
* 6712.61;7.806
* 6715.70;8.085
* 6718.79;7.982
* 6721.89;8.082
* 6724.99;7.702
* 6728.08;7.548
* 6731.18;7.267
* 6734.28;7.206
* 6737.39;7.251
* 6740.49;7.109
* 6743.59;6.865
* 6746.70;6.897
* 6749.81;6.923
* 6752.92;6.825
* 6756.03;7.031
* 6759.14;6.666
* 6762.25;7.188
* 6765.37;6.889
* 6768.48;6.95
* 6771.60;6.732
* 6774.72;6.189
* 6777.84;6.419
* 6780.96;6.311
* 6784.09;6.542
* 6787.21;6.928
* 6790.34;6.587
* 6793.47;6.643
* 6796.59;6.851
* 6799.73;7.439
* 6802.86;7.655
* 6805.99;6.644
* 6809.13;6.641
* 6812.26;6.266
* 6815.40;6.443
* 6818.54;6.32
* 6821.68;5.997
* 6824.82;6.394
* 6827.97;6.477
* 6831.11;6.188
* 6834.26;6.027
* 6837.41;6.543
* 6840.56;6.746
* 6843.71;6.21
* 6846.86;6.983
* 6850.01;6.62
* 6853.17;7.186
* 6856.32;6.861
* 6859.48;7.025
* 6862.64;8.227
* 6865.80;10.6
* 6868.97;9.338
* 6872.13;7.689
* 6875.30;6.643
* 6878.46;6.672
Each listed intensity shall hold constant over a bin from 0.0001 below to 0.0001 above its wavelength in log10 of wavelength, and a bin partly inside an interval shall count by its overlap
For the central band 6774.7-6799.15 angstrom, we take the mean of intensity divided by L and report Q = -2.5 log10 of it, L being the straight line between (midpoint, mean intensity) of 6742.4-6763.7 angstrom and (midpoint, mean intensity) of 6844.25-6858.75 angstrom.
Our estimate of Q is 0.05 mag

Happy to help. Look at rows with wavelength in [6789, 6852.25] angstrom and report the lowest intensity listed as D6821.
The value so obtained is 5.997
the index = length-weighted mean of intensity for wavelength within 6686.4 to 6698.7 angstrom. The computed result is 8.99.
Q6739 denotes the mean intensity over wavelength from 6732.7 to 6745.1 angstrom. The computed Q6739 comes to 7.11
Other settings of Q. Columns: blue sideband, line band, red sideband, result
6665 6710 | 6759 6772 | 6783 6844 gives 0.10 mag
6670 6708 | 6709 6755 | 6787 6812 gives 0.12 mag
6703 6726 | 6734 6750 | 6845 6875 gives 0.13 mag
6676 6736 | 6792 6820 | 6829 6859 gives 0.05 mag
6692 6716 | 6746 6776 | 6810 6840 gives 0.08 mag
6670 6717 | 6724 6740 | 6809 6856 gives 0.11 mag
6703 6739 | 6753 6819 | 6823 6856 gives 0.05 mag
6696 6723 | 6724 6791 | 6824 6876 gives 0.14 mag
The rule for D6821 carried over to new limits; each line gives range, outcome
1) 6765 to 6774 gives 6.732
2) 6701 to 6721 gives 7.578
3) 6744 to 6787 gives 6.189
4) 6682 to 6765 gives 6.666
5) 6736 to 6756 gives 6.825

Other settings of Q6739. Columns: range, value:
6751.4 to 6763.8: 6.93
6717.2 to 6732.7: 7.72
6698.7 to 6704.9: 8.59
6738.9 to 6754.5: 6.93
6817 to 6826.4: 6.23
